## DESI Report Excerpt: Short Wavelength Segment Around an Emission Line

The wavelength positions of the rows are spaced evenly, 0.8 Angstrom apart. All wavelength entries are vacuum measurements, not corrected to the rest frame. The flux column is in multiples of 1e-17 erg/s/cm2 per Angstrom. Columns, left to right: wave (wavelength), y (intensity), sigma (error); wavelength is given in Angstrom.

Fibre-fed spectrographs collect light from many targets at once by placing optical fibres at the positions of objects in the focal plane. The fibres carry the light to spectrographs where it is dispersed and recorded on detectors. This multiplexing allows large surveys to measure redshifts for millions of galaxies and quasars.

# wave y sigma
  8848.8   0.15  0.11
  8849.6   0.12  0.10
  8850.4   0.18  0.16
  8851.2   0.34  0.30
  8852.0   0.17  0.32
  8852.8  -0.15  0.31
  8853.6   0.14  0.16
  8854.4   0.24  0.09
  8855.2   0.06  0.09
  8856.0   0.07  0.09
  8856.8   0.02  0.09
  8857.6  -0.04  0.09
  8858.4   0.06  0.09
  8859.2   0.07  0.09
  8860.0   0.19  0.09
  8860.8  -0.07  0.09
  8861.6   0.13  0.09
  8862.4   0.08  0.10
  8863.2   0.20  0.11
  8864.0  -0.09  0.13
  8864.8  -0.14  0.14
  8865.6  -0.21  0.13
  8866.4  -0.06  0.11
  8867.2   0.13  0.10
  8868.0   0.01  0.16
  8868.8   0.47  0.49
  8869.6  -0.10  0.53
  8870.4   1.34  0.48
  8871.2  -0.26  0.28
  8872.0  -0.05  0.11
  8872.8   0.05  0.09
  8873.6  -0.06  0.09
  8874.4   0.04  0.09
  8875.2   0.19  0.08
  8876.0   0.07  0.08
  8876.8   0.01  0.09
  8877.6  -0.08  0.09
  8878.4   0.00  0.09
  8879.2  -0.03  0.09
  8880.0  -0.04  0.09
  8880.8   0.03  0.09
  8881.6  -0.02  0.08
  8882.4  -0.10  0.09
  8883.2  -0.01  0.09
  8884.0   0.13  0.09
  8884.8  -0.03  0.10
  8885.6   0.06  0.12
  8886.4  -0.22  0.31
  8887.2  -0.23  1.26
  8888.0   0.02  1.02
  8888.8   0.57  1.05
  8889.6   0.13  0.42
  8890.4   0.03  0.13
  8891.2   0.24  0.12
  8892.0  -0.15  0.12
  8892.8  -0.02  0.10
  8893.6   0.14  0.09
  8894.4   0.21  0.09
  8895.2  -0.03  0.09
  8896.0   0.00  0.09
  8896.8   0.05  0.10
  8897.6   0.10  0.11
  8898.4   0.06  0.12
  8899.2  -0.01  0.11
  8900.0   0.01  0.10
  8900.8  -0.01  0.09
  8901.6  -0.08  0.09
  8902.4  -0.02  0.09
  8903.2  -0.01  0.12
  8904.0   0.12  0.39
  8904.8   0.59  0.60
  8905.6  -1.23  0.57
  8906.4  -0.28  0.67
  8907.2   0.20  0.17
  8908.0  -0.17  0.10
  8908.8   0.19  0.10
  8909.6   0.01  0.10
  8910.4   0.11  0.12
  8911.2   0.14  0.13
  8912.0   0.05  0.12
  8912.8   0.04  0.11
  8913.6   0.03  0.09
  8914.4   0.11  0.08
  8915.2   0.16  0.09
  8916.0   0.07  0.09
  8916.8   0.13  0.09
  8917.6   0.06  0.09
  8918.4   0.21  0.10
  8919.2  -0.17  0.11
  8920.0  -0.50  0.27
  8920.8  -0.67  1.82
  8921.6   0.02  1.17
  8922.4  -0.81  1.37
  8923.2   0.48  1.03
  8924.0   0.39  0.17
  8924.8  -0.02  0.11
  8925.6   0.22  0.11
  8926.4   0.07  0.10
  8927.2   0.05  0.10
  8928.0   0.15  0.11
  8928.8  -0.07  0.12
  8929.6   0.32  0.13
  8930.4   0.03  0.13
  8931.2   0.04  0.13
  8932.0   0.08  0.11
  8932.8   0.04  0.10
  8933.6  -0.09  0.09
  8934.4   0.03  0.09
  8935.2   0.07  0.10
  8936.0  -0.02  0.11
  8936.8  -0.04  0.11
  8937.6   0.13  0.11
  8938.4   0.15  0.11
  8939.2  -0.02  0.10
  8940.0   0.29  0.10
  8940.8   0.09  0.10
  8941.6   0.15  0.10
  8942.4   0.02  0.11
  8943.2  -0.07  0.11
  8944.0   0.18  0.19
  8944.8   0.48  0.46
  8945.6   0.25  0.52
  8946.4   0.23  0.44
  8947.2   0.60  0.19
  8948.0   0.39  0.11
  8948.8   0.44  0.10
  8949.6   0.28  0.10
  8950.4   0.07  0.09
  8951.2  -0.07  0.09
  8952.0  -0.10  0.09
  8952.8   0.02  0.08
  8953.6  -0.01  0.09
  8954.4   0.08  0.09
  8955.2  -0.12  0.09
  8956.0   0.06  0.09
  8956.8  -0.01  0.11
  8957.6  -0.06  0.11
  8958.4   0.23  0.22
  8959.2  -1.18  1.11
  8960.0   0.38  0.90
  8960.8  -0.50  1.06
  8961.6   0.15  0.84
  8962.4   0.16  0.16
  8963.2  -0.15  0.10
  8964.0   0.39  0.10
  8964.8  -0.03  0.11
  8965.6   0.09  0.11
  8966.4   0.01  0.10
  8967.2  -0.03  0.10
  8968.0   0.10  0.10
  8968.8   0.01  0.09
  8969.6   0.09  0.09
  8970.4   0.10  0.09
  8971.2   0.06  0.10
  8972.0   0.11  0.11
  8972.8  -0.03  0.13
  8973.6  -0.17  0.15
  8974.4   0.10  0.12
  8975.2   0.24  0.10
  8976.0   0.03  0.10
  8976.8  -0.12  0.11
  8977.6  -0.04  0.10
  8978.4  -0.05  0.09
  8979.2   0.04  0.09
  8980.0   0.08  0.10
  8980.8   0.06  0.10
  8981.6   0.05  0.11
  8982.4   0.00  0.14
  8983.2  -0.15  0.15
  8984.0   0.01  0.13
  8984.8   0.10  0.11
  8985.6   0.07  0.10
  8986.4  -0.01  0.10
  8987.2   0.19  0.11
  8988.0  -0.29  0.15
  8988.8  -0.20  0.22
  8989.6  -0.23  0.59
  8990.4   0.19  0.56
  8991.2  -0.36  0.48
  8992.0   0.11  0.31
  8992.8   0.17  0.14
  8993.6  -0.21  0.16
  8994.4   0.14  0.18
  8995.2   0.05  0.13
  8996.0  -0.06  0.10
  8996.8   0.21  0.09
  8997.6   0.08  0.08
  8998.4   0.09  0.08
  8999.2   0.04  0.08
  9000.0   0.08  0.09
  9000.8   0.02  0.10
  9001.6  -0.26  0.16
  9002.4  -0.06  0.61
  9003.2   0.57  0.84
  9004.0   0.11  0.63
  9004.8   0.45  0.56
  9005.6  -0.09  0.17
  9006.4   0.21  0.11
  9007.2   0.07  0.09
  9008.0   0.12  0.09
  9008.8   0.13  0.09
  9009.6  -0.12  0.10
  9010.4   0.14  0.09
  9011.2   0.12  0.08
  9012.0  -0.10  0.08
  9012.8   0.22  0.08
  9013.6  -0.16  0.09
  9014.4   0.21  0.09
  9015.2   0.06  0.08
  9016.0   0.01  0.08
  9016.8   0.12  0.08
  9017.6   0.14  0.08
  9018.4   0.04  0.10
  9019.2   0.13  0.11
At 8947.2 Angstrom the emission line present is H-gamma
